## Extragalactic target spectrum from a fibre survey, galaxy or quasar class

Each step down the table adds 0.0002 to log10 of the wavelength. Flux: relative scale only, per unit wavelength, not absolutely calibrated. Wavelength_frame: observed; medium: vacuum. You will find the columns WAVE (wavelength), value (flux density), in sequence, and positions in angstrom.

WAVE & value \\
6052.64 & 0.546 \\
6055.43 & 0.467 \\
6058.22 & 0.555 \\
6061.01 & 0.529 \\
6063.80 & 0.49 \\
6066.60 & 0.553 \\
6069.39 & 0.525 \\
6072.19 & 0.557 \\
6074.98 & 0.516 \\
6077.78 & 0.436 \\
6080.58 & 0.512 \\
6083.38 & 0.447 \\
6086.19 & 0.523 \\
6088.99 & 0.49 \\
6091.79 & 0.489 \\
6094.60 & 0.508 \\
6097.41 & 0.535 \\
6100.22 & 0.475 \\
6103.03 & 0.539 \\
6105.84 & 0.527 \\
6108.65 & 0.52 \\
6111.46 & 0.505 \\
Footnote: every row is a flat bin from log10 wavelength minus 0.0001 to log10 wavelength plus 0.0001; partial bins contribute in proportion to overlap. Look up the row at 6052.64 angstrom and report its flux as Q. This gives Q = 0.546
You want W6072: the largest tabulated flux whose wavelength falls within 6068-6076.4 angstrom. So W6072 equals 0.557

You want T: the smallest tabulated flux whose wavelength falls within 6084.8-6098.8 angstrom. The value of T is 0.489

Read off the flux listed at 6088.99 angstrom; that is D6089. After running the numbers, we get 0.49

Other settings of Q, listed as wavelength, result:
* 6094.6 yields 0.508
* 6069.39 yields 0.525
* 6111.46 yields 0.505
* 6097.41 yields 0.535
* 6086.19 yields 0.523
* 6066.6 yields 0.553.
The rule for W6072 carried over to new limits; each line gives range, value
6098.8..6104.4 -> 0.539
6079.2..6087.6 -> 0.523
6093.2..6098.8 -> 0.535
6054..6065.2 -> 0.555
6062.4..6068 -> 0.553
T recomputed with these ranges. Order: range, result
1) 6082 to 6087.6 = 0.447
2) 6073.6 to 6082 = 0.436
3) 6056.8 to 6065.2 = 0.49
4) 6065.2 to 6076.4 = 0.516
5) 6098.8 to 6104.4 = 0.475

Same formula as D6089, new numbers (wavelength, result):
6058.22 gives 0.555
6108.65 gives 0.52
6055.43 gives 0.467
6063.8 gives 0.49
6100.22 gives 0.475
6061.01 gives 0.529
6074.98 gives 0.516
